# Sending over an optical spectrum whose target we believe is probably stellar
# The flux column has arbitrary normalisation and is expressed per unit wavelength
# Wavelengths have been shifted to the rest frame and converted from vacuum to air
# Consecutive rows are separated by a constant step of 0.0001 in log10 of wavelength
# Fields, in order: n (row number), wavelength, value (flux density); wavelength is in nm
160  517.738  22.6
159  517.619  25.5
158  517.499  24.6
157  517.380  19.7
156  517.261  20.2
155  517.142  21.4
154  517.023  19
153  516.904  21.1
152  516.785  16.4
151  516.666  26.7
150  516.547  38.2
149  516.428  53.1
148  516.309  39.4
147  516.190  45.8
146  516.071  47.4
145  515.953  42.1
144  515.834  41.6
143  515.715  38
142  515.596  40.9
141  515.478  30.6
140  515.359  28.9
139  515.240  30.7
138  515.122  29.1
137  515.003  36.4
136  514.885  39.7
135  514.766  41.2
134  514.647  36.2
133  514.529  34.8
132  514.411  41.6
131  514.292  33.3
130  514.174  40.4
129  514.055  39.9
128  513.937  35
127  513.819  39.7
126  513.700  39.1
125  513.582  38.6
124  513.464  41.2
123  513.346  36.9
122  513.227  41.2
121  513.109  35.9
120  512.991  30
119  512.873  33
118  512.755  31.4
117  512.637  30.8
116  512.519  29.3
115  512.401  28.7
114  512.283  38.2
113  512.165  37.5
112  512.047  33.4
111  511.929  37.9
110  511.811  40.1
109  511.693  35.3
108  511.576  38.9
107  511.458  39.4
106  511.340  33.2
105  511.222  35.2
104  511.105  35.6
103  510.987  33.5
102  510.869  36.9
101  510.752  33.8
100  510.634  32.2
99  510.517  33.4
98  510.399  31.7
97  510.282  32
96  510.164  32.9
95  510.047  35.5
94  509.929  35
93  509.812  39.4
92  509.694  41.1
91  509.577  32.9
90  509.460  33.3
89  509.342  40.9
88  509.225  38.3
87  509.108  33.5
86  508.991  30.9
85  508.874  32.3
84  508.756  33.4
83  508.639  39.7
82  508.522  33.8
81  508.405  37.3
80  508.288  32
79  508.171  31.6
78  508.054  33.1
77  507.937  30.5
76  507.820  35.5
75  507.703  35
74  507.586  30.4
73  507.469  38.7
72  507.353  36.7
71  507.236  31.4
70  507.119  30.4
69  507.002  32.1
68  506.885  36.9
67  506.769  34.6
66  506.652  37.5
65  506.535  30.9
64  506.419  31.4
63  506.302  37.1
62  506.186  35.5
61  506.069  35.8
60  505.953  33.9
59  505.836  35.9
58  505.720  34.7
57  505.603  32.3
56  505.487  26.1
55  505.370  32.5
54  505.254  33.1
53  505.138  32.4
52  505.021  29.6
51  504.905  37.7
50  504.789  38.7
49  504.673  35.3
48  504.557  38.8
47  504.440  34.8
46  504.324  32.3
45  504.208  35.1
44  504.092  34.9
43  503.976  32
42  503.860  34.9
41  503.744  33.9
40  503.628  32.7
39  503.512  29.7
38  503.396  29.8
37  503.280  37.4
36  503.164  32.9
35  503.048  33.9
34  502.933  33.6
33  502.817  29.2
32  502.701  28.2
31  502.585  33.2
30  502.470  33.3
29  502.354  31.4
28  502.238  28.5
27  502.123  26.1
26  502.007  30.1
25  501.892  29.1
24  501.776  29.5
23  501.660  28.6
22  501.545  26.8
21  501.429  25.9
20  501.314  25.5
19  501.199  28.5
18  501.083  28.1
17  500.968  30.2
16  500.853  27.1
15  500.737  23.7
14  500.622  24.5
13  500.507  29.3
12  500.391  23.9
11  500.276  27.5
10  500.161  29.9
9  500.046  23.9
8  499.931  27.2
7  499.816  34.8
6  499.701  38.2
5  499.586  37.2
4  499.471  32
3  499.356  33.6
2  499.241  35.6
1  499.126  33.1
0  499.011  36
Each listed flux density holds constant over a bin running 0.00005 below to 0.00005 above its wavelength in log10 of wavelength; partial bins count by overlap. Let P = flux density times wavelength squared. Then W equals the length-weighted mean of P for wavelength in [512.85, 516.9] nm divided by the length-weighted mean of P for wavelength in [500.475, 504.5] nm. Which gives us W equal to 1.27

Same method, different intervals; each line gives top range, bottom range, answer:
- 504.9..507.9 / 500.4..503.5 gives 1.17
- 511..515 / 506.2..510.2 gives 1.07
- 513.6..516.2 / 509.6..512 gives 1.08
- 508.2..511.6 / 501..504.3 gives 1.17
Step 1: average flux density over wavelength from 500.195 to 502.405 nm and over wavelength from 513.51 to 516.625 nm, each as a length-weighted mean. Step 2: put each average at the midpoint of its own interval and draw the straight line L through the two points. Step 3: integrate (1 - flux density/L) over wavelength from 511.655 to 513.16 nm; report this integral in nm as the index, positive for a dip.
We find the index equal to 0.100 nm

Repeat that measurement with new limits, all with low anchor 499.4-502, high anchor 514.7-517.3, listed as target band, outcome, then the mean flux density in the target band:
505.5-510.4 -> -0.492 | 34.4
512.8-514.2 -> -0.178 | 37.4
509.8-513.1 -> -0.191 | 34.4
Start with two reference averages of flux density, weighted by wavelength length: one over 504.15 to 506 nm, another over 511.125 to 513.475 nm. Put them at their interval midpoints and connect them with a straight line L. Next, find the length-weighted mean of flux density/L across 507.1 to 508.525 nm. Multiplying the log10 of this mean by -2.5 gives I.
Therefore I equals 0.03 mag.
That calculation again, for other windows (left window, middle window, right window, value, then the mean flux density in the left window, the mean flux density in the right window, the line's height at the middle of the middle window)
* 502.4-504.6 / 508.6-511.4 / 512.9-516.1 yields 0.02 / 33.1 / 37.3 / 35.6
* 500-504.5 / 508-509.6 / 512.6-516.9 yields -0.03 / 30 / 36.6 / 33.5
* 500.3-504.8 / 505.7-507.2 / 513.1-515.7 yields -0.05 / 30.7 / 36.9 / 32.7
